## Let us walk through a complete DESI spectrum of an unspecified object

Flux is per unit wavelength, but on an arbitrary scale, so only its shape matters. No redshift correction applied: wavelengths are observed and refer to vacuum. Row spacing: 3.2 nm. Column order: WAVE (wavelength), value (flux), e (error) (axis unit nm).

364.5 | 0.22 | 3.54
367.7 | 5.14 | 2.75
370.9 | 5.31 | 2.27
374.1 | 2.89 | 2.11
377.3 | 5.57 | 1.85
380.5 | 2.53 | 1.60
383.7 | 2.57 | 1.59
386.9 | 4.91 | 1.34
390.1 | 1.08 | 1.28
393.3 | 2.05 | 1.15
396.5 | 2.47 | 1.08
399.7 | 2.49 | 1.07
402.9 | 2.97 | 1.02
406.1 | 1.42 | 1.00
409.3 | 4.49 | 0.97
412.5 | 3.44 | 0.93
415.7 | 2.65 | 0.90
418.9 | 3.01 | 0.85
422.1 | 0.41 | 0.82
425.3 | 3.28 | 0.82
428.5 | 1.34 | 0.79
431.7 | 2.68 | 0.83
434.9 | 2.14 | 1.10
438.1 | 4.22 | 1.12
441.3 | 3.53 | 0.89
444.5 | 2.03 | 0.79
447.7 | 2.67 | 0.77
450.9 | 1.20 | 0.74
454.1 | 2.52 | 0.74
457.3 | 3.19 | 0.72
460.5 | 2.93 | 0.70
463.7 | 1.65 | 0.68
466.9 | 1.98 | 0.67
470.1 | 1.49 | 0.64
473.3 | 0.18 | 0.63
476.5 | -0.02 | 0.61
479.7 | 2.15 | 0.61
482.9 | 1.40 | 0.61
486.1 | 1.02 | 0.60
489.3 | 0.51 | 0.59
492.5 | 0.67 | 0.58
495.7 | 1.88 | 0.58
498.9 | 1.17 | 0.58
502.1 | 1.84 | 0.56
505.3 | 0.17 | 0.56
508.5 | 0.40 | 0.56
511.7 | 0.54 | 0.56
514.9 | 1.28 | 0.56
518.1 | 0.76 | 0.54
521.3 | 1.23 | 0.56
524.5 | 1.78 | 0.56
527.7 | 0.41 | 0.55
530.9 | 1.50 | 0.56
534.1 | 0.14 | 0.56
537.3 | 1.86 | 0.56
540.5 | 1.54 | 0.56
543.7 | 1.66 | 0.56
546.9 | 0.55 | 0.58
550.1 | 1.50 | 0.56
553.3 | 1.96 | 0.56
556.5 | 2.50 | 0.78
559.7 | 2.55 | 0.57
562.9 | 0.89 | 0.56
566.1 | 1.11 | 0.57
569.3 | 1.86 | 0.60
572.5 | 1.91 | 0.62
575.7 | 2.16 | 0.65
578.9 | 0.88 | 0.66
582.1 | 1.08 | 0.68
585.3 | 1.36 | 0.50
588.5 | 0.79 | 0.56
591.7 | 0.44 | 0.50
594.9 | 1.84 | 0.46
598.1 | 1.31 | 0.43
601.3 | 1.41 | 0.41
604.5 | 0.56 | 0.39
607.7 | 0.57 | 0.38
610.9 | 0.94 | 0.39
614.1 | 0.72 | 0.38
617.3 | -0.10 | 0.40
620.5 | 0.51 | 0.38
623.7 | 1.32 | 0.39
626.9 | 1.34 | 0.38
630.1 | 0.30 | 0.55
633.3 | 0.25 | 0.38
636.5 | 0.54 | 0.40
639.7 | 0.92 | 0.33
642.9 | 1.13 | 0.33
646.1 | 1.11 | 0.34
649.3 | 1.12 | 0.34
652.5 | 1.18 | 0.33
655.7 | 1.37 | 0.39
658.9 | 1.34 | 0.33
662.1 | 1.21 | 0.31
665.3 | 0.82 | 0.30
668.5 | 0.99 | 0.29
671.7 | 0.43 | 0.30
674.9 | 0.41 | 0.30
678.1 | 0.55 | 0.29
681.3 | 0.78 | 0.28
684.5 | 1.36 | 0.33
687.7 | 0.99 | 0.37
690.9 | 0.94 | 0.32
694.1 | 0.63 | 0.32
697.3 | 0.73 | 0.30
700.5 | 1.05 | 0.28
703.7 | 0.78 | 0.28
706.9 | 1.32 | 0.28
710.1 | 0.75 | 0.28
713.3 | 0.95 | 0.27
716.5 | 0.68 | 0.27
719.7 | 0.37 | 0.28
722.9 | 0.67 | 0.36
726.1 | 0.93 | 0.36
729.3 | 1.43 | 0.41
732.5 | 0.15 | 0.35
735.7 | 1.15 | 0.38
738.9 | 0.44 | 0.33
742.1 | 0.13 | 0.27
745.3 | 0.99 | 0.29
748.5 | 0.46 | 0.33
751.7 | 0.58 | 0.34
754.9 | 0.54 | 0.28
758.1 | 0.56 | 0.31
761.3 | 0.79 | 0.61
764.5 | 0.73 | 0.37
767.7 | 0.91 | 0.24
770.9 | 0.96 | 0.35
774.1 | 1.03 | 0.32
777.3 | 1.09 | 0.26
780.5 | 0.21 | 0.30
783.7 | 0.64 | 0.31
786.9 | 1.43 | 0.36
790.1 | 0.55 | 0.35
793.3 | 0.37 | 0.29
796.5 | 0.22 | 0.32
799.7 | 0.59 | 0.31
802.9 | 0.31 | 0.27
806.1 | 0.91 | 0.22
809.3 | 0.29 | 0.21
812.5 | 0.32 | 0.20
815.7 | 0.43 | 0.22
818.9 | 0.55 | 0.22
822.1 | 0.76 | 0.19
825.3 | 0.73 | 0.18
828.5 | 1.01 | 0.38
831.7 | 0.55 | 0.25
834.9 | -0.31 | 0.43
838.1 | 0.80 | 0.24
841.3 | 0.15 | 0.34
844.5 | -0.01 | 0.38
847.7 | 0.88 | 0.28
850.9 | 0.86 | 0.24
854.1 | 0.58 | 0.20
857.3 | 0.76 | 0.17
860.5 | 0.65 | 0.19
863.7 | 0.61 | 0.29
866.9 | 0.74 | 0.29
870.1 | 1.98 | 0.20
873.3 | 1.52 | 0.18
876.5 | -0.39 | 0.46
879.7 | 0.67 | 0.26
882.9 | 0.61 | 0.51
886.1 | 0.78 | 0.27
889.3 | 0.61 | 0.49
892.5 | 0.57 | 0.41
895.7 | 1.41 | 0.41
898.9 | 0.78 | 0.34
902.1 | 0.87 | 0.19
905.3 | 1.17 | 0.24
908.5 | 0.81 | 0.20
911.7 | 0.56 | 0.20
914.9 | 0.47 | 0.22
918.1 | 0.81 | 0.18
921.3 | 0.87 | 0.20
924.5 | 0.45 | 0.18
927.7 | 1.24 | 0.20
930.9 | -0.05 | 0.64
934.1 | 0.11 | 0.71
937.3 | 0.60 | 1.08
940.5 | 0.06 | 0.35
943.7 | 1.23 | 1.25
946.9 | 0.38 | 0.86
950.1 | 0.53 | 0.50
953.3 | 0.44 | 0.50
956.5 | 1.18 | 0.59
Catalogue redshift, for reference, 1.337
